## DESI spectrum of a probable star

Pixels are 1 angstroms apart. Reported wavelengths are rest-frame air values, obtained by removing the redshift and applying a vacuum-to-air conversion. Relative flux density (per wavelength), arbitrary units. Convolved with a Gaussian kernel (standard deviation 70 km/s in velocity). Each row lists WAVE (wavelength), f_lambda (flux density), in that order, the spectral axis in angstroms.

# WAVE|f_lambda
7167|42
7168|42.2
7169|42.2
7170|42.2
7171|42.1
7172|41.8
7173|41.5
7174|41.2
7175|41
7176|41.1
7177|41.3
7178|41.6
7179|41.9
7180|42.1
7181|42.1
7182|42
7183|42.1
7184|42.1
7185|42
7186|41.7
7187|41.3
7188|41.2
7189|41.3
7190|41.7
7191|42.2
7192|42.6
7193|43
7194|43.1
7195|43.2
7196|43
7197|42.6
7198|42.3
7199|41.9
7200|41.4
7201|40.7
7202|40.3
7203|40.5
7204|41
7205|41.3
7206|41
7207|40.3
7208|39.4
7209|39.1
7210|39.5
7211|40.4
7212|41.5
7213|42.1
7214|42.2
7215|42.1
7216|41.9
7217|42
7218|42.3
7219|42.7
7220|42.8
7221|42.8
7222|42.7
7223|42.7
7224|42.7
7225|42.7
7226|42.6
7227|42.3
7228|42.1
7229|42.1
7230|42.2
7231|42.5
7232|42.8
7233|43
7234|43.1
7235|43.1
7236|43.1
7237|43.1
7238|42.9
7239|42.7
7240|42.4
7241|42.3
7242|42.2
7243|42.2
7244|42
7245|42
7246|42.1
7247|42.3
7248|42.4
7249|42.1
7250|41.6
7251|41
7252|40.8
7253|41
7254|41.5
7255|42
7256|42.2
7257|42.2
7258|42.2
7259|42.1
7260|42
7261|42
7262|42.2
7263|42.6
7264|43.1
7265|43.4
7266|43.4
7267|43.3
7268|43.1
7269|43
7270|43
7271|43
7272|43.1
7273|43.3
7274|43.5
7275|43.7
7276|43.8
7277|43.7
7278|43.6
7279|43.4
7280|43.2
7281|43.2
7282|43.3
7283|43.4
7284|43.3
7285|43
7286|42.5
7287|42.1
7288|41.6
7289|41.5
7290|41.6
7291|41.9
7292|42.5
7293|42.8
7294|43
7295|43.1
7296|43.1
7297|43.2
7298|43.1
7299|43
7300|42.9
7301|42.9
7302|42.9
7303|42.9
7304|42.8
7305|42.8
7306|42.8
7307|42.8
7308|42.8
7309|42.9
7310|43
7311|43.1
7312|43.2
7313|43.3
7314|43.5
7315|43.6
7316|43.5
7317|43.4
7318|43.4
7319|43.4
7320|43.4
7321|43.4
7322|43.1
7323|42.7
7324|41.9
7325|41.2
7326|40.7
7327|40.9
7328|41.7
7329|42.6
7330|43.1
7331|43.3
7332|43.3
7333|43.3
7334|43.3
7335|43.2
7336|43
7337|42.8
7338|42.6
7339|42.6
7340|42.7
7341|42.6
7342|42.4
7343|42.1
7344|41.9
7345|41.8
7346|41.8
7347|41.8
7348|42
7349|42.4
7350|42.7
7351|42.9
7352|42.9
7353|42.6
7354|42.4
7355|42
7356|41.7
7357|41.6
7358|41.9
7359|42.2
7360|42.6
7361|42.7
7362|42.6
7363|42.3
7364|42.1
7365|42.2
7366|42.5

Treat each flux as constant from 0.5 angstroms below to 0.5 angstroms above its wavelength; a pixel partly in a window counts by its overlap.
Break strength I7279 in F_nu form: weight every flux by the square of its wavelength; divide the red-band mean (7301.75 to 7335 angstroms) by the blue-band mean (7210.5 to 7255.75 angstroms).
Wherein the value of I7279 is 1.04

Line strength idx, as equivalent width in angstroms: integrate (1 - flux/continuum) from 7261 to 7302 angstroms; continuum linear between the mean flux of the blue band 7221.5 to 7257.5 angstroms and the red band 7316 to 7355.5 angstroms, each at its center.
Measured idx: -0.5 angstroms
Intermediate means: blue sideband 42.3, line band 42.9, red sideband 42.6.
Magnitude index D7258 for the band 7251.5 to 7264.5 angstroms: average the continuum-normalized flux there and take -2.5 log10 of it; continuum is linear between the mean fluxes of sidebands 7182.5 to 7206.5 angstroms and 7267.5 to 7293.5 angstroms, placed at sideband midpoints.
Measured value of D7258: 0.02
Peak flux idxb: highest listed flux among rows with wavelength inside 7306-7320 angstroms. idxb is 43.6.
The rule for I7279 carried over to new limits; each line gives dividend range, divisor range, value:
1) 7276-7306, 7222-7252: 1.03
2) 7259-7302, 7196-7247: 1.04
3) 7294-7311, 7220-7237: 1.03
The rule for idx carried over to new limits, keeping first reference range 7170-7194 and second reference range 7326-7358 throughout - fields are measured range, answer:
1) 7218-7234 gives -0.2 angstroms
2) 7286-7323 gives -0.5 angstroms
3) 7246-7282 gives -0.4 angstroms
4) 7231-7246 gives -0.2 angstroms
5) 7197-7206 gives 0.1 angstroms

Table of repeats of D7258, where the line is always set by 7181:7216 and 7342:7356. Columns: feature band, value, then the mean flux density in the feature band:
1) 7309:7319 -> -0.031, 43.3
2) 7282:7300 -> -0.018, 42.7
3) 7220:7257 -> -0.015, 42.3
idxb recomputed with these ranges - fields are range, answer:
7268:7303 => 43.8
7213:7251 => 43.1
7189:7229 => 43.2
